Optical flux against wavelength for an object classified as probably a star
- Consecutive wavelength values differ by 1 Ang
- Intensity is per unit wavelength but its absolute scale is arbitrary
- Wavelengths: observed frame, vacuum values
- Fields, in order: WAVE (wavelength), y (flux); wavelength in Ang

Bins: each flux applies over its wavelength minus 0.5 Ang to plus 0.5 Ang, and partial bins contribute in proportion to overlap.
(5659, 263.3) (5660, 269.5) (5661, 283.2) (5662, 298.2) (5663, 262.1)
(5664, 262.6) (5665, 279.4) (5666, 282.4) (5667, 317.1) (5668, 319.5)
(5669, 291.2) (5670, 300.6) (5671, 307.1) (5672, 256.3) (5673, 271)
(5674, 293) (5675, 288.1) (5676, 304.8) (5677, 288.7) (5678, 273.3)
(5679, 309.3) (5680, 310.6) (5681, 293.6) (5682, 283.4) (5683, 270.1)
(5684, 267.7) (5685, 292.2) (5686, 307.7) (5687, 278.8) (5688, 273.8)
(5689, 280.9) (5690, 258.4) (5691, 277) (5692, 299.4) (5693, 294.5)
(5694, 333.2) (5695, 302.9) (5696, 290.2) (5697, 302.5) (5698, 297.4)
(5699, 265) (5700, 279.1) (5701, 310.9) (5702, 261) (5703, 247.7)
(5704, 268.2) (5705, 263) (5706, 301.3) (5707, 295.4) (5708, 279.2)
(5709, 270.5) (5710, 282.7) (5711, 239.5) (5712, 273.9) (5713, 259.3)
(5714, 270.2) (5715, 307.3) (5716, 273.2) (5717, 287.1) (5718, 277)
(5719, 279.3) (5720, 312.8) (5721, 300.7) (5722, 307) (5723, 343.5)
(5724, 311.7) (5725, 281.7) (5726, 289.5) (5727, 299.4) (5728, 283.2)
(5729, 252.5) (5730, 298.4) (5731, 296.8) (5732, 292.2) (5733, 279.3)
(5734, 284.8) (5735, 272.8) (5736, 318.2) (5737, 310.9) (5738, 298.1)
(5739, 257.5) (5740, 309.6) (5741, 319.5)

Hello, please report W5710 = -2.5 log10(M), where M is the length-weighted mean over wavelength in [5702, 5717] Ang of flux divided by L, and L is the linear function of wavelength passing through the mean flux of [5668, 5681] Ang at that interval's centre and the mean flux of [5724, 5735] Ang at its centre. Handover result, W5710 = 0.06 mag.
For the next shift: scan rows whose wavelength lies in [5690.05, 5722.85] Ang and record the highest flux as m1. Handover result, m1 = 333.2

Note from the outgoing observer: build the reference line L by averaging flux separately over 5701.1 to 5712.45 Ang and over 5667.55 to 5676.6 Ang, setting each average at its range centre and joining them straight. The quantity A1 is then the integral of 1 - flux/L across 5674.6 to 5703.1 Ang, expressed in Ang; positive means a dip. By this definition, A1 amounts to -0.6 Ang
